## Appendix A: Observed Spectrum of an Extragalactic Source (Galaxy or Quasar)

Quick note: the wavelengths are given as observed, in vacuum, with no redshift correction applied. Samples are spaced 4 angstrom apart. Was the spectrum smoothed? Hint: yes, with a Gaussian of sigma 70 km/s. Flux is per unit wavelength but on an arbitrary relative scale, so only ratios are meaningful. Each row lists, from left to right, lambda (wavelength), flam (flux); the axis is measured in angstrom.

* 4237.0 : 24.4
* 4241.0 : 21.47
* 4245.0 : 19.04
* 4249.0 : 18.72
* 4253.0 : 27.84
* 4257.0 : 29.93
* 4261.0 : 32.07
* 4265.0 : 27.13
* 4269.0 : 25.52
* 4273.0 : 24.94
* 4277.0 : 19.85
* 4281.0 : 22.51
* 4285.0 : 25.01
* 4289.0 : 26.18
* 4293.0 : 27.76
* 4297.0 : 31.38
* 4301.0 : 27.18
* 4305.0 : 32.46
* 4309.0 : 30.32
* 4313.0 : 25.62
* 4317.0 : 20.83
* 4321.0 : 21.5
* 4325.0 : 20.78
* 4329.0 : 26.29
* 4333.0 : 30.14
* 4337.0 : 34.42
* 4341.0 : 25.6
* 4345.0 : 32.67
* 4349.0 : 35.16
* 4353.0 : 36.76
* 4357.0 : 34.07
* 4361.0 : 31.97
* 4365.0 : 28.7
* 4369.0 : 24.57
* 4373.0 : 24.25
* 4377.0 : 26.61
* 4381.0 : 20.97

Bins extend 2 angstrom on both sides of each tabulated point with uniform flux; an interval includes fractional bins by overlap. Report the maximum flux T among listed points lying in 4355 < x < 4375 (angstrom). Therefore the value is 34.07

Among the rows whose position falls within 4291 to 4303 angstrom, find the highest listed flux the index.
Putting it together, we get 31.38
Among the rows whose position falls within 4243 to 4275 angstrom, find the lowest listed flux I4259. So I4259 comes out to 18.72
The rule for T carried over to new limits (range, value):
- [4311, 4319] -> 25.62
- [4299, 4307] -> 32.46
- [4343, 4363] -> 36.76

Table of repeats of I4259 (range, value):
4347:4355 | 35.16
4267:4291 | 19.85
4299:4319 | 20.83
